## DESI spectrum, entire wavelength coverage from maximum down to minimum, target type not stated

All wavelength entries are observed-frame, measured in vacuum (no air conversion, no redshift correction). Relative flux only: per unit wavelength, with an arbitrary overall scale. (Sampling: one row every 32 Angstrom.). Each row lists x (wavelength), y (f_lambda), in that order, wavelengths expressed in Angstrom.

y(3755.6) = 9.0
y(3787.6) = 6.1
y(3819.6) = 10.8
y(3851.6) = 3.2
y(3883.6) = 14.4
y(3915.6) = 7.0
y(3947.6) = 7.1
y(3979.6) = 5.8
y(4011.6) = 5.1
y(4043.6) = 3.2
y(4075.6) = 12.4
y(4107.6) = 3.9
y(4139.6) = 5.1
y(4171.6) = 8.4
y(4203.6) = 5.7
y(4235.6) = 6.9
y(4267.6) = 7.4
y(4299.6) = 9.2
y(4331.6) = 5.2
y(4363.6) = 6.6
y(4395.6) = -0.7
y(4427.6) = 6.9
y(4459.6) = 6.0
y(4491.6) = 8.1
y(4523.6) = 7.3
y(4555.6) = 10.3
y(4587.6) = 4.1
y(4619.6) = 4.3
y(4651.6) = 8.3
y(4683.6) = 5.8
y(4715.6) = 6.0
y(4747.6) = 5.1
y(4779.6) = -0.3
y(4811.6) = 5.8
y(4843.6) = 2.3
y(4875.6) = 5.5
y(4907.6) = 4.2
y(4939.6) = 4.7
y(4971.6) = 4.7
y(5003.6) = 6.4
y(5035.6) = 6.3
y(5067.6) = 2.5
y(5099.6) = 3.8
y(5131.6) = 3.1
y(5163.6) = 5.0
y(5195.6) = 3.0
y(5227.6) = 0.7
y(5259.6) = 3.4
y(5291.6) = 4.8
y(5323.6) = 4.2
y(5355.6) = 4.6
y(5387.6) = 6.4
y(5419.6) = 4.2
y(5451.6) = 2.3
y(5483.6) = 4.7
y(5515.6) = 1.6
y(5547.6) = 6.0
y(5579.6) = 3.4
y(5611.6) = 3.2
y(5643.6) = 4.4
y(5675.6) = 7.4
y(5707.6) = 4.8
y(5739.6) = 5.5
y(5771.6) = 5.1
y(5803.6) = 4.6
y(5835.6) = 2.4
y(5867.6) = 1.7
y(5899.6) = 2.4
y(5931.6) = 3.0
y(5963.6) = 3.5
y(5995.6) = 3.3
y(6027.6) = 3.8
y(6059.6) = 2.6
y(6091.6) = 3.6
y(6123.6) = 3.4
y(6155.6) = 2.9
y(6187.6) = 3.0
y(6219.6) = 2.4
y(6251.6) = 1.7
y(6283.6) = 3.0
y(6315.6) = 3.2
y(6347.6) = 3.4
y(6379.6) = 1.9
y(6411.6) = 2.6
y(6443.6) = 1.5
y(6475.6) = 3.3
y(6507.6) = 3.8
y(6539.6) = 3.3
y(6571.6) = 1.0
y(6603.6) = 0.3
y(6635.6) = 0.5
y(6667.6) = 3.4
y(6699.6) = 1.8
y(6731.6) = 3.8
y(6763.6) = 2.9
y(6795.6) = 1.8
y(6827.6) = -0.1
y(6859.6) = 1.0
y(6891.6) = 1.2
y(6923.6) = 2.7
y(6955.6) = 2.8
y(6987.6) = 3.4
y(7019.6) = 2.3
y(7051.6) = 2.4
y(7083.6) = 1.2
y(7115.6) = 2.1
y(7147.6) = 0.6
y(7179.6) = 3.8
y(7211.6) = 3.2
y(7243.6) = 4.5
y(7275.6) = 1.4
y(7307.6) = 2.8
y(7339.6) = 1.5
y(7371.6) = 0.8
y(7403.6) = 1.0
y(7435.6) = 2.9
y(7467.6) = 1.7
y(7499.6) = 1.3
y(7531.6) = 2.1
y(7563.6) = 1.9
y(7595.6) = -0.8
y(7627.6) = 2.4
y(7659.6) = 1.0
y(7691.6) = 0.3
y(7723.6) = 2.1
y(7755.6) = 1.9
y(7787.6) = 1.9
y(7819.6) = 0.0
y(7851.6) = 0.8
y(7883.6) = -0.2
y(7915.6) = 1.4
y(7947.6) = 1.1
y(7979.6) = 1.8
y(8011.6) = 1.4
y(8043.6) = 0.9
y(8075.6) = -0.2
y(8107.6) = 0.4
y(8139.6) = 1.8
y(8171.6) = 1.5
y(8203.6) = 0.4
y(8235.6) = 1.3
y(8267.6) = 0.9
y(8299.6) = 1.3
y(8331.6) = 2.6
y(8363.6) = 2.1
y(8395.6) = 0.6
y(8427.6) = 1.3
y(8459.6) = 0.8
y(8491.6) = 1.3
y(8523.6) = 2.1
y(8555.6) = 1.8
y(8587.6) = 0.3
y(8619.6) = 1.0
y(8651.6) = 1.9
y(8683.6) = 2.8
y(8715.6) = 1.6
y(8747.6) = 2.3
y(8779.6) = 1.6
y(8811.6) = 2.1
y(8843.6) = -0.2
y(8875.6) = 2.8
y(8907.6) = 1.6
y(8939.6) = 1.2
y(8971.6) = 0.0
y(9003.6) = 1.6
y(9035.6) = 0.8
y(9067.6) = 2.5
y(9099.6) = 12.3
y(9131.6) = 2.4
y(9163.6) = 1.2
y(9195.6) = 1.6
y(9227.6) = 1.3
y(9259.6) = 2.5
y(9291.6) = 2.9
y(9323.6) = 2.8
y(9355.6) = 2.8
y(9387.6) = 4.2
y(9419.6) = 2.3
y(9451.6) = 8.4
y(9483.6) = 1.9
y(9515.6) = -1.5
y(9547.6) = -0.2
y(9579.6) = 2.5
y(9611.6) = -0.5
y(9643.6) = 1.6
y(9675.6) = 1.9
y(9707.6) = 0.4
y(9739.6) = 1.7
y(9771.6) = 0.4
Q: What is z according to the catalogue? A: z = 1.44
